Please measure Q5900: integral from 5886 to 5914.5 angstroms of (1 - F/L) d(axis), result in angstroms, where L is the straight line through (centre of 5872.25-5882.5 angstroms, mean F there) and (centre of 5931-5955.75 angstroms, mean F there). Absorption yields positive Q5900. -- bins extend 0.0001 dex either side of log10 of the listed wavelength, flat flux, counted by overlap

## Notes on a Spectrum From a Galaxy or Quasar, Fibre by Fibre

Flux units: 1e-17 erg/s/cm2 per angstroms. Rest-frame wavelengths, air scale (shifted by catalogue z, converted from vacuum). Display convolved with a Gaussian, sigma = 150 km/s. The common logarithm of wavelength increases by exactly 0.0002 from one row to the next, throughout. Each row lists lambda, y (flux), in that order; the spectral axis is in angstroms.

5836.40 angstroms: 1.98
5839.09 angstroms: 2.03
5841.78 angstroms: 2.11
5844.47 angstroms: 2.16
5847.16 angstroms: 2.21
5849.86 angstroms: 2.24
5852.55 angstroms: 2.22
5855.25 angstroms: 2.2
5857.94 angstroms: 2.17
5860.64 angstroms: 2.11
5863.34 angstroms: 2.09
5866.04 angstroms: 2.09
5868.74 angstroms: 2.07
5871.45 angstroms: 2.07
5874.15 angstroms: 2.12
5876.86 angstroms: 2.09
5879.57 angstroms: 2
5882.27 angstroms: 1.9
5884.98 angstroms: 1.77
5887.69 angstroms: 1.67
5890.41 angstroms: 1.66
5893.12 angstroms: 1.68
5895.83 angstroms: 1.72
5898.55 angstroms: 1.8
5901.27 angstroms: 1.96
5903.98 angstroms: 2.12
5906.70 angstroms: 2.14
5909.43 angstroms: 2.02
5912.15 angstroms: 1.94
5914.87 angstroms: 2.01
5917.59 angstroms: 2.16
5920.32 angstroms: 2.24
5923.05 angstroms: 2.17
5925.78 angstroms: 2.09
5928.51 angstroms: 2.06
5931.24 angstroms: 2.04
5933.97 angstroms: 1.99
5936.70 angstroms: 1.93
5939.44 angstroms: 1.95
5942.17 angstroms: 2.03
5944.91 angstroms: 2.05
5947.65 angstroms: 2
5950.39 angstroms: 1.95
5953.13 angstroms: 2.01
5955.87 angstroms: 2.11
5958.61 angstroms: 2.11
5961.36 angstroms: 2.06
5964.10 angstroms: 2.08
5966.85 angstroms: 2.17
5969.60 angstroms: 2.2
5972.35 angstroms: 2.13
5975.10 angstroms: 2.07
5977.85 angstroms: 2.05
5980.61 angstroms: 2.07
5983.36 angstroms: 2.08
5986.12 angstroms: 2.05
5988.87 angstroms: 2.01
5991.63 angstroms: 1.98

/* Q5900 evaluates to 2.16 angstroms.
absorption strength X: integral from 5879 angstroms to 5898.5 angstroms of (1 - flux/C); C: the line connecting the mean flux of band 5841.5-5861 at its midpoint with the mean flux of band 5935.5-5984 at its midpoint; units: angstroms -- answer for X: 3.4 angstroms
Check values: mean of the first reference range 2.18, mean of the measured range 1.76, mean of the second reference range 2.06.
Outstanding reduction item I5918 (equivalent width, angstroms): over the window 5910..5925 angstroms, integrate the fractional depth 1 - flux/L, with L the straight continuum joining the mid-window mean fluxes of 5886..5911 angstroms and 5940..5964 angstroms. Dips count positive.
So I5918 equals -1.3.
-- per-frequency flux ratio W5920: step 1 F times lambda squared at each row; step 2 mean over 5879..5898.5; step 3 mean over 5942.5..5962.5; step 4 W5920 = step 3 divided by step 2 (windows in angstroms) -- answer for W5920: 1.18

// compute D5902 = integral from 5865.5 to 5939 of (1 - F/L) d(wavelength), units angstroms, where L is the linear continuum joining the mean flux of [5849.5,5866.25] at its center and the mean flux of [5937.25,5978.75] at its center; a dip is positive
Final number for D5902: 4.73 angstroms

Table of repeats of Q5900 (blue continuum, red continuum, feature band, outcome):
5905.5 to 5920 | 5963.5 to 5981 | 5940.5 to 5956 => 0.57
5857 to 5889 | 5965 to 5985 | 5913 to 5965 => 0.50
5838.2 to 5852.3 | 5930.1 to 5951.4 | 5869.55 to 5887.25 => 1.05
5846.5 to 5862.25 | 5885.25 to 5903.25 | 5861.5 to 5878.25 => -0.55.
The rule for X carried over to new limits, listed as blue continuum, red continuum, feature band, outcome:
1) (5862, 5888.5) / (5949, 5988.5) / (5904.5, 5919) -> -0.2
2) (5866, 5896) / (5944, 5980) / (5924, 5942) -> 0.0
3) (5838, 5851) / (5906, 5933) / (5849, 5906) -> 3.6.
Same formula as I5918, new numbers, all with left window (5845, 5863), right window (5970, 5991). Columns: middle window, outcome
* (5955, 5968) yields -0.11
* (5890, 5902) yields 2.15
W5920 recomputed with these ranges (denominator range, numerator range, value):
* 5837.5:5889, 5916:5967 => 1.02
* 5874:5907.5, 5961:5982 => 1.15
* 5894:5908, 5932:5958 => 1.05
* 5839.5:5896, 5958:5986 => 1.08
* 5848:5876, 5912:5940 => 0.98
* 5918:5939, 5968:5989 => 1.02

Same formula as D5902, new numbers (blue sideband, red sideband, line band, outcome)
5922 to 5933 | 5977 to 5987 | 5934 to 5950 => 0.69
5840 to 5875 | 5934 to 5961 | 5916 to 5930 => -0.62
